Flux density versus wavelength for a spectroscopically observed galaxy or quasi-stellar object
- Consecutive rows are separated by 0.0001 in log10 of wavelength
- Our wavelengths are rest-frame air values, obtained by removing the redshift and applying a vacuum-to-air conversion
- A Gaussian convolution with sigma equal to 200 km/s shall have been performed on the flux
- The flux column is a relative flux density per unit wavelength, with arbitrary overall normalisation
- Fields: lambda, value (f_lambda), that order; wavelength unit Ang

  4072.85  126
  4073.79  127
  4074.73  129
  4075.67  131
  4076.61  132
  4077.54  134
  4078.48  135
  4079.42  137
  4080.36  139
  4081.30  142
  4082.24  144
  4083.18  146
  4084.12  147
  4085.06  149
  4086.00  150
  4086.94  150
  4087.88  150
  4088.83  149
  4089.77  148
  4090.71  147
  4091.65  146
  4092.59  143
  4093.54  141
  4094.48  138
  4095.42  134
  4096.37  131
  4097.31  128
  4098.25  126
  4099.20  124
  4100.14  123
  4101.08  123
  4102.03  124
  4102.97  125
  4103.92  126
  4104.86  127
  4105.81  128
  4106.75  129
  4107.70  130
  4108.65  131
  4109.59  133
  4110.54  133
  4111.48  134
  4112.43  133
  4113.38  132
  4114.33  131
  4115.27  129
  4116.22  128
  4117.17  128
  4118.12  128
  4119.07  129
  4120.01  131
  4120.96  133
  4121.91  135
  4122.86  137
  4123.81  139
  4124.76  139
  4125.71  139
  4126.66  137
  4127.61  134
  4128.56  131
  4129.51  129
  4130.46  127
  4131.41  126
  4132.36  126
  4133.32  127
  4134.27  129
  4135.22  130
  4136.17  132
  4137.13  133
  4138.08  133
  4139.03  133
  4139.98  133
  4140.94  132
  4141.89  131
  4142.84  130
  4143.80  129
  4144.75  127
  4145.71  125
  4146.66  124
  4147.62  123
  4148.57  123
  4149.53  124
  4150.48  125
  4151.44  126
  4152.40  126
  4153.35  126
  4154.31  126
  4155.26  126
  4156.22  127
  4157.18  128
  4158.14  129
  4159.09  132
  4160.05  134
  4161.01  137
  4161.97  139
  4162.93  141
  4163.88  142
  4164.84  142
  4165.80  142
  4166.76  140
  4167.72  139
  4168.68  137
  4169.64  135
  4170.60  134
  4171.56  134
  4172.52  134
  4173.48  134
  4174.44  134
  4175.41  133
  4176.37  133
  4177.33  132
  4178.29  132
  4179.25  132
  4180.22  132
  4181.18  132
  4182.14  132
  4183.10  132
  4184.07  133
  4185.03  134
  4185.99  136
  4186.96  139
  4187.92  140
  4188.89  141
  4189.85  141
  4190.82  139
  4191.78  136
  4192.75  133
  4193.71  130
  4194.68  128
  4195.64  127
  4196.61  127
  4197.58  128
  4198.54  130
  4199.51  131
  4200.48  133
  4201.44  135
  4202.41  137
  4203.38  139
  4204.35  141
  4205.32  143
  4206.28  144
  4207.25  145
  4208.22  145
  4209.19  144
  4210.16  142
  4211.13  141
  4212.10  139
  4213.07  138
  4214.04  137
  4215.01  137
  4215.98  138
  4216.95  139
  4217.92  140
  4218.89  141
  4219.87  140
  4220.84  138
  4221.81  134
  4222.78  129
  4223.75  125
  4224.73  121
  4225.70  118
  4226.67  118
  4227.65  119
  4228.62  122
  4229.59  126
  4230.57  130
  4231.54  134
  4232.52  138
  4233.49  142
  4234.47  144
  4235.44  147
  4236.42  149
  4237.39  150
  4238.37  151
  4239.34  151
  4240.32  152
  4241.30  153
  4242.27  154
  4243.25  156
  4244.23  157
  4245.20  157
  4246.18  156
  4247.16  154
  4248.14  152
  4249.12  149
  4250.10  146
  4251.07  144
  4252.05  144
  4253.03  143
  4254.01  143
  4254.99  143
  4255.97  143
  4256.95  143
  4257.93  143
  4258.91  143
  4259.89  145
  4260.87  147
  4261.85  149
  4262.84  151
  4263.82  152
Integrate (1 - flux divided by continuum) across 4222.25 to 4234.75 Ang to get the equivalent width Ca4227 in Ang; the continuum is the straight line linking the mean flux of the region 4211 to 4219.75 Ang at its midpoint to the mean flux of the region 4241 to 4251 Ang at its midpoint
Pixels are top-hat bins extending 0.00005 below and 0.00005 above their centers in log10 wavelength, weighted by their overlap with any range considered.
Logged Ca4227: 1.47 Ang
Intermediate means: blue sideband 139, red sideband 153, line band 128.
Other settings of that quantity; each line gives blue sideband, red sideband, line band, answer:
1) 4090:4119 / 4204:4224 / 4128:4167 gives 1.2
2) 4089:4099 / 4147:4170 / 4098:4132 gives 1.4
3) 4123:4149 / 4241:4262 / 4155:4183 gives 0.2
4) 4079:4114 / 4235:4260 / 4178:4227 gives 3.4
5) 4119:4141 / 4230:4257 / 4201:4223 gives 0.6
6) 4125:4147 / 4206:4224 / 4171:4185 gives 0.2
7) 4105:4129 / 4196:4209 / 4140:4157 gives 0.9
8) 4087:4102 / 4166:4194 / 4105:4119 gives 0.6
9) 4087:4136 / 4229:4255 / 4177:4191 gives 0.5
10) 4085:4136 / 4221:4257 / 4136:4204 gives 2.3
